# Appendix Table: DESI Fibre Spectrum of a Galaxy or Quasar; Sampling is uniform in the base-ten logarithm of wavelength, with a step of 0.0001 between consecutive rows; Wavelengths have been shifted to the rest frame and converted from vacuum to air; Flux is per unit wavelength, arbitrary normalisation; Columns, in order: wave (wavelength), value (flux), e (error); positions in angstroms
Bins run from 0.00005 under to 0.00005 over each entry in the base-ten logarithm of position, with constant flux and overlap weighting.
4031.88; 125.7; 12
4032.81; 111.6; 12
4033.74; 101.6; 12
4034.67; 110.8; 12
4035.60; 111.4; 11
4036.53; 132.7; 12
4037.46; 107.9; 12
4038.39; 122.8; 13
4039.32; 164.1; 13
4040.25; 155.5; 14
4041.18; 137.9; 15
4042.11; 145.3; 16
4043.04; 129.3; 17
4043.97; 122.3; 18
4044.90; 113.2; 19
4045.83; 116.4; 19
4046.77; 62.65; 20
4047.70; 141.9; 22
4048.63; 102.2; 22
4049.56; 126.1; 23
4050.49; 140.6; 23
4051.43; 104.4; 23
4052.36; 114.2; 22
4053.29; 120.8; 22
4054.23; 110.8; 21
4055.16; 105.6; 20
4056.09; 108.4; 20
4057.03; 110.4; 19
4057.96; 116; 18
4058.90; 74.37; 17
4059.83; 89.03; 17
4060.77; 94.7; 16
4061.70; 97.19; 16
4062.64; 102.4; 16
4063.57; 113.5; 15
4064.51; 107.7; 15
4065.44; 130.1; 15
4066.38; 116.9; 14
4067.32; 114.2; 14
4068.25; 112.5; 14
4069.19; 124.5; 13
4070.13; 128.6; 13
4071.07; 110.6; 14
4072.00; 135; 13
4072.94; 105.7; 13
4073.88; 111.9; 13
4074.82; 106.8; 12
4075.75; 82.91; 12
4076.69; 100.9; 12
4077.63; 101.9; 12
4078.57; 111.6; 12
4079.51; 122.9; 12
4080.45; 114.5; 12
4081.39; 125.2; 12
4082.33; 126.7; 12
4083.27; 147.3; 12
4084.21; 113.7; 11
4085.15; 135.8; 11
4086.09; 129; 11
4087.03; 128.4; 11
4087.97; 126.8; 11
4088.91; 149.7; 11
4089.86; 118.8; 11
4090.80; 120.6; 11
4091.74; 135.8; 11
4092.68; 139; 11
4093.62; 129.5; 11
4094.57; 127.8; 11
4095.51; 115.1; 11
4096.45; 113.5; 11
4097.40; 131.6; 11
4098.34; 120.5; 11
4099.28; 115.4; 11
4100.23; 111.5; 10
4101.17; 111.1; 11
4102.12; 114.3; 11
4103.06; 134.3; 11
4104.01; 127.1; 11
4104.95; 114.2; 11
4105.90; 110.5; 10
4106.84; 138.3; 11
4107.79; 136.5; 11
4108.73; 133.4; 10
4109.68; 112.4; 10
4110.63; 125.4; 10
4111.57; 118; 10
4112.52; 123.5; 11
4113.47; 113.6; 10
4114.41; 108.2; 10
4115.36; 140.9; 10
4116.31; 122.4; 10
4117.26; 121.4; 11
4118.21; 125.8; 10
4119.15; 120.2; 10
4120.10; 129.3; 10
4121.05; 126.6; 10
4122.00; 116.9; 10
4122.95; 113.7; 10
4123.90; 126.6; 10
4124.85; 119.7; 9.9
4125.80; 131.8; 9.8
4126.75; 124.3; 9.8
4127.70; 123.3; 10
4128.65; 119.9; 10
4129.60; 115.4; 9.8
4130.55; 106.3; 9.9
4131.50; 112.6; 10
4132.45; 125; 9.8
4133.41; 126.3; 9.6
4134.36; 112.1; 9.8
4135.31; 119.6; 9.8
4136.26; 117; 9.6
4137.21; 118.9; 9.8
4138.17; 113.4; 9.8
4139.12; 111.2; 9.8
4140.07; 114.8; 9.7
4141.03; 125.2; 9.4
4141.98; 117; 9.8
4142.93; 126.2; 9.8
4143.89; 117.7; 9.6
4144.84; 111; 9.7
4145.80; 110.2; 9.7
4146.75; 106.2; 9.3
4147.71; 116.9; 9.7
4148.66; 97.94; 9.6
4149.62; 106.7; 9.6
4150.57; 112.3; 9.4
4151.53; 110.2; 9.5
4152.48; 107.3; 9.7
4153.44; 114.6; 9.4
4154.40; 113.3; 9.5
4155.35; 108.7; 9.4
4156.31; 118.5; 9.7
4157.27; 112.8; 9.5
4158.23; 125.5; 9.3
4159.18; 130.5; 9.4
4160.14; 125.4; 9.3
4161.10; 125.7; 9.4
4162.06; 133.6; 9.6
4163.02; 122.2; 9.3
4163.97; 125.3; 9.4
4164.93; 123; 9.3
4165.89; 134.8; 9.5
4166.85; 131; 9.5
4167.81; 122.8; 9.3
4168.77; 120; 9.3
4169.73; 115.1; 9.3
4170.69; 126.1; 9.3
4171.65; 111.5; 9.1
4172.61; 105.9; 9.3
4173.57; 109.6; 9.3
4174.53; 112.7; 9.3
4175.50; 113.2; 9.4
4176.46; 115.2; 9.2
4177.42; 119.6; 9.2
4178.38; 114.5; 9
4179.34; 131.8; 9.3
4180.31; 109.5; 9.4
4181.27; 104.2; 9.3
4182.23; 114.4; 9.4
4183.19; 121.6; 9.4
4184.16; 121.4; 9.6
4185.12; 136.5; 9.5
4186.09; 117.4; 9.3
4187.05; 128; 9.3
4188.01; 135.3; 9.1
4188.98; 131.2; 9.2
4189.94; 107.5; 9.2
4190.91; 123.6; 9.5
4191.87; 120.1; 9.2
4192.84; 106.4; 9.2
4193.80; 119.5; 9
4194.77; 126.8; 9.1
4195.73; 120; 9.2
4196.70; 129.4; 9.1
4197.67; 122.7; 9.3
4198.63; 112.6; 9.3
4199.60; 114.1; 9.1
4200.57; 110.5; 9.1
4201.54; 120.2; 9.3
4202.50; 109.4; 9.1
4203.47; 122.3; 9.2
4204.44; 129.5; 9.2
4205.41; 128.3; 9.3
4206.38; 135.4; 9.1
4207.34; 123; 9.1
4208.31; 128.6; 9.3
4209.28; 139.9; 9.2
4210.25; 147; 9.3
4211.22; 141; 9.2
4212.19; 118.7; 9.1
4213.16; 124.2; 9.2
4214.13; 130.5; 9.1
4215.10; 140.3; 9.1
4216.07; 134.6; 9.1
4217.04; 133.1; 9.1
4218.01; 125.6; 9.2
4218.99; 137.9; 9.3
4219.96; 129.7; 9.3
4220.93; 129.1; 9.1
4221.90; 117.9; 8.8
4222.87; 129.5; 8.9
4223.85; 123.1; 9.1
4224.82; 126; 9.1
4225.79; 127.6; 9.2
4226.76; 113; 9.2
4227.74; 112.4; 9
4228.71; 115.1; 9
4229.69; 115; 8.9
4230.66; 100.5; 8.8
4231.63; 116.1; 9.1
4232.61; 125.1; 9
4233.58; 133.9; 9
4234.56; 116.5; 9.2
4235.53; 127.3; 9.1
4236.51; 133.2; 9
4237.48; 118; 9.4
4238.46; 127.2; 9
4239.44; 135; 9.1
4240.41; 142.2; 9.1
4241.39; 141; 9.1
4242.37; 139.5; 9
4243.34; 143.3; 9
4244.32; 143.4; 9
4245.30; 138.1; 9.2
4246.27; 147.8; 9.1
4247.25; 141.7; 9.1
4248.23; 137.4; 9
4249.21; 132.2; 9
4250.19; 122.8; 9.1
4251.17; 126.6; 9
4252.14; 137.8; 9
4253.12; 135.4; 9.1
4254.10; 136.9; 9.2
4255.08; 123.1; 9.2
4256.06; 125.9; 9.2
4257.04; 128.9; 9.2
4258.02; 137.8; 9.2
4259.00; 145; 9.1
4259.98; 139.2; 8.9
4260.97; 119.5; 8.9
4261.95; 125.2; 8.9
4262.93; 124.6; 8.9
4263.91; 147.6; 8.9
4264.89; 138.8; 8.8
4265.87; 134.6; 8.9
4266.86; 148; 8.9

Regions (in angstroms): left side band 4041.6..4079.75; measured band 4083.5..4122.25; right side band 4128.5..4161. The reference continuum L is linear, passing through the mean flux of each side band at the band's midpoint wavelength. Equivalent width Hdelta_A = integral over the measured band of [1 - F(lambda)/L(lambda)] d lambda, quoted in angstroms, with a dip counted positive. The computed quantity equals -3.6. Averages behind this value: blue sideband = 112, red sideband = 116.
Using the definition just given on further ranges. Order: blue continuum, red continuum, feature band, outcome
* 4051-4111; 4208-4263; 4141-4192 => 2.5 angstroms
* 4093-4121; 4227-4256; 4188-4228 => 0.8 angstroms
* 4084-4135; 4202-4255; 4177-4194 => 0.9 angstroms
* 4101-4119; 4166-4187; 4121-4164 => 1.1 angstroms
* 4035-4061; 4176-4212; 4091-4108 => -0.6 angstroms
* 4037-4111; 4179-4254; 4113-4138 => 0.2 angstroms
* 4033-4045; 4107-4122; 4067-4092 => 1.1 angstroms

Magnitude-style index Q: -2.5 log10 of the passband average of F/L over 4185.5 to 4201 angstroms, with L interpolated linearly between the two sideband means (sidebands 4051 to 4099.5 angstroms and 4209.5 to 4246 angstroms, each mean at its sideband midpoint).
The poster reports 0.05 mag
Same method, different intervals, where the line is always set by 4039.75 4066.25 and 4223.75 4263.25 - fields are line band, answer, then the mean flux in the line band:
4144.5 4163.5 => 0.06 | 116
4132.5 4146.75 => 0.04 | 117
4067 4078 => 0.04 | 111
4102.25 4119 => -0.04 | 124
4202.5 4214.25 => -0.03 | 130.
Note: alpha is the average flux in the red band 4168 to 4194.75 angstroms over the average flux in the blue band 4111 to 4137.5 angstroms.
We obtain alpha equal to 1.0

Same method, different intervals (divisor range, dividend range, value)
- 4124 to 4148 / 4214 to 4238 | 1.06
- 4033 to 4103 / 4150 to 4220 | 1.03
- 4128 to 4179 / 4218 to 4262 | 1.10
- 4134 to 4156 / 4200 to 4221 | 1.14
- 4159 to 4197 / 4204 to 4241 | 1.05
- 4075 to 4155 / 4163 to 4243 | 1.03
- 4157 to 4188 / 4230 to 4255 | 1.09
